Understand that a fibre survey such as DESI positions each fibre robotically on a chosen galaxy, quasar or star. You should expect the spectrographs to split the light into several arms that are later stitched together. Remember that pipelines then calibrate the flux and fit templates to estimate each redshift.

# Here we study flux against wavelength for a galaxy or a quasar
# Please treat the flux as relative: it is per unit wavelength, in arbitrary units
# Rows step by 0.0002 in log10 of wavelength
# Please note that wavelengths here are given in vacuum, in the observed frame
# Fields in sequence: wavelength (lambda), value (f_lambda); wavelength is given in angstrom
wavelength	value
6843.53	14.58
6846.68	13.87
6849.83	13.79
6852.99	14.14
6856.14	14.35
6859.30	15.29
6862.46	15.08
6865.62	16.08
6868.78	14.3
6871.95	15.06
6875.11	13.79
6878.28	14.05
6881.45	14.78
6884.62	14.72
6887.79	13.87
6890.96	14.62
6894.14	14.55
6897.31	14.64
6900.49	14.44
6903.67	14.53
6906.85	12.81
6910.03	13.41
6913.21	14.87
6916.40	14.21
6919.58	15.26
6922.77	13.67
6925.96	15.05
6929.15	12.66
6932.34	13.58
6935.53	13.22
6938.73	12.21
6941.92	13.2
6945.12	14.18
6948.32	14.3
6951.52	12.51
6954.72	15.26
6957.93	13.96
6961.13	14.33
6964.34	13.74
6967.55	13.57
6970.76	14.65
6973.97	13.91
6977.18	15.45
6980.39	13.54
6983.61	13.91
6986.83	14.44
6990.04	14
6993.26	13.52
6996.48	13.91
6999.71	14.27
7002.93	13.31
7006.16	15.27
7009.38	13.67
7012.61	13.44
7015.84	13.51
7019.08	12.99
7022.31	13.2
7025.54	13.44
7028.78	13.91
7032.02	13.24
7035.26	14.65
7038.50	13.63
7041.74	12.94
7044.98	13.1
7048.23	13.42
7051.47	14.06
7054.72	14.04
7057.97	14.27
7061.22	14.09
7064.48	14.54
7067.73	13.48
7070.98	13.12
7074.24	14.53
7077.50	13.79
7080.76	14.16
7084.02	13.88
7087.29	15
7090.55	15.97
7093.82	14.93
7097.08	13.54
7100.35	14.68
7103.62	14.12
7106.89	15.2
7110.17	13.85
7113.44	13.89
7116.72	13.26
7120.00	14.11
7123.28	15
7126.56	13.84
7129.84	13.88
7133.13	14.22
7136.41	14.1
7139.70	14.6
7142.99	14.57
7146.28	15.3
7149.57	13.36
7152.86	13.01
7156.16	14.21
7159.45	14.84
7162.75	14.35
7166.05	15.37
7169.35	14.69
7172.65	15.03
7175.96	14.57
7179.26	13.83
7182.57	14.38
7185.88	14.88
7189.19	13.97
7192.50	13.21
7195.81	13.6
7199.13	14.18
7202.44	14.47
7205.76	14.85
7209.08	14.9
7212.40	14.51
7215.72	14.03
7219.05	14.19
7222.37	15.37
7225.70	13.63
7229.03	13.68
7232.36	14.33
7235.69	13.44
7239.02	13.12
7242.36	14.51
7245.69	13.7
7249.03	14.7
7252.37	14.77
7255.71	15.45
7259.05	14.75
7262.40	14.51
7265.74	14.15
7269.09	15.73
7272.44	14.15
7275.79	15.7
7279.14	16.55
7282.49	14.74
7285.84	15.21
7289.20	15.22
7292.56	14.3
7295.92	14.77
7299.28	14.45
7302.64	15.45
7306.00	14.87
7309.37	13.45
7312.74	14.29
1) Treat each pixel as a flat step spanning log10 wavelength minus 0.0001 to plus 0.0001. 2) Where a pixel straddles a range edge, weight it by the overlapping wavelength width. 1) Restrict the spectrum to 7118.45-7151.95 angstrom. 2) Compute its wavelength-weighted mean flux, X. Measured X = 14.3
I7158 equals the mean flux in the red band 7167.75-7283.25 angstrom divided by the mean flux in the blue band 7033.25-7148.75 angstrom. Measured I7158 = 1.02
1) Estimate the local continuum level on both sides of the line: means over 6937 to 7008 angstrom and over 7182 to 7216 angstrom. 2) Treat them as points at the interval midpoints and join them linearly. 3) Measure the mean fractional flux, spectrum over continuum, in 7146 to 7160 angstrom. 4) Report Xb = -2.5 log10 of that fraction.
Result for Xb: 0.02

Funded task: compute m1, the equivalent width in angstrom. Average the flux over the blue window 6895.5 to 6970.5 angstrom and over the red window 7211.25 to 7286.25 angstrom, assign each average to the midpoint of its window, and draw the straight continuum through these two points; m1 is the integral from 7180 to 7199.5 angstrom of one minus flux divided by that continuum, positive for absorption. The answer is 0.6 angstrom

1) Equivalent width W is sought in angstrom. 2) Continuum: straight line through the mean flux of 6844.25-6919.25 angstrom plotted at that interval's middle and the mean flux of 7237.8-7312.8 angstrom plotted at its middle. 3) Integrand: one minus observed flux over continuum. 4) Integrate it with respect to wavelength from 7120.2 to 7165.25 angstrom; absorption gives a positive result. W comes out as 1.1 angstrom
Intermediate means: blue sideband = 14.4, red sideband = 14.7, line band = 14.3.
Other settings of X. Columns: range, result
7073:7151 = 14.3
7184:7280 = 14.4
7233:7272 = 14.4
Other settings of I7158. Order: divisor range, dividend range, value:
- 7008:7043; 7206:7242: 1.05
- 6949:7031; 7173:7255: 1.02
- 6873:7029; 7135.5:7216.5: 1.03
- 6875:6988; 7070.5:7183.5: 1.02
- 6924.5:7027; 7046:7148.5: 1.03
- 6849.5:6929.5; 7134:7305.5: 1.01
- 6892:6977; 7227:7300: 1.05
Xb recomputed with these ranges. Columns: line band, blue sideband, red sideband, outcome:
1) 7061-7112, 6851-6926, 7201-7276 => 0.011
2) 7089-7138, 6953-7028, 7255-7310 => 0.005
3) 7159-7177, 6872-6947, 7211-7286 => -0.028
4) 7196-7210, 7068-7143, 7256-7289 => 0.019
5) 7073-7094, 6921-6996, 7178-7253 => -0.043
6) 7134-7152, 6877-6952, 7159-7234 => -0.002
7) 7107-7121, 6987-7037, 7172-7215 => 0.013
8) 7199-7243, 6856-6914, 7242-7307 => 0.046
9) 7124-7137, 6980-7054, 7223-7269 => -0.006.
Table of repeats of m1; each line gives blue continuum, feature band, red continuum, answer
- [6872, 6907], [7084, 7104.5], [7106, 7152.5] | -0.7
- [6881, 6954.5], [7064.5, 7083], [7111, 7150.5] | 0.3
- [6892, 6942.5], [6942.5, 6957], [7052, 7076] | -0.1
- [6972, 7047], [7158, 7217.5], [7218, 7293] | -0.1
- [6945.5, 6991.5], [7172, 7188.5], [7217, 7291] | 0.0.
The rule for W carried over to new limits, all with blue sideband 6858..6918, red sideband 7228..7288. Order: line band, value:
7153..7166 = 0.2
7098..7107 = 0.1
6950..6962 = 0.4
